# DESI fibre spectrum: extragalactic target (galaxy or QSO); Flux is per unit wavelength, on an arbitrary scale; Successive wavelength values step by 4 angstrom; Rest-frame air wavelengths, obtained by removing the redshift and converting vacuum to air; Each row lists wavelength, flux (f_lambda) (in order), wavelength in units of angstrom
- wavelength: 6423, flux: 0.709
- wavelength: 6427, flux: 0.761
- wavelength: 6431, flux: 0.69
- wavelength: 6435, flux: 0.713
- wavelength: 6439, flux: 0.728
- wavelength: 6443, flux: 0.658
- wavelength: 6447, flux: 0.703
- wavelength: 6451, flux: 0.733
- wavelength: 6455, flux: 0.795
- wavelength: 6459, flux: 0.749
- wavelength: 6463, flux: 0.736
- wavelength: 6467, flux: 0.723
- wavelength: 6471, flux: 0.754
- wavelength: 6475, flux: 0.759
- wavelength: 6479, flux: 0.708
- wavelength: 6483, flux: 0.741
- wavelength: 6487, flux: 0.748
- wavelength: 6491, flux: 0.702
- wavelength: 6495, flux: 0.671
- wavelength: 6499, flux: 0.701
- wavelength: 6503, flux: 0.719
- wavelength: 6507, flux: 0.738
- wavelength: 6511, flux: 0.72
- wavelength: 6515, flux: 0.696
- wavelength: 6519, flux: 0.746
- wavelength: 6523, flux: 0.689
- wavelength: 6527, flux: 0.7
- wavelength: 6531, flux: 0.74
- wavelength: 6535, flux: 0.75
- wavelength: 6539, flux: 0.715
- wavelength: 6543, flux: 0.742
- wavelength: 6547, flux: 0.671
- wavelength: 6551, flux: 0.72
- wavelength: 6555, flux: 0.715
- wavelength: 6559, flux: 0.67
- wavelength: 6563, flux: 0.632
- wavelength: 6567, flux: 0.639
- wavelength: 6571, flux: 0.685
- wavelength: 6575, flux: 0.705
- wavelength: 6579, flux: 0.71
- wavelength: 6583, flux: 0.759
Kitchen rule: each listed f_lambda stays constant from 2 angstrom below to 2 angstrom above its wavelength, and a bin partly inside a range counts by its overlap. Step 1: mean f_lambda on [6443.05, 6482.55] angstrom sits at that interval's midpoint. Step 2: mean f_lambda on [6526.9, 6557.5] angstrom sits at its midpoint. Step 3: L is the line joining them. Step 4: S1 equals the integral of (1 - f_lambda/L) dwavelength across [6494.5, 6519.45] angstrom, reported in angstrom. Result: 0.5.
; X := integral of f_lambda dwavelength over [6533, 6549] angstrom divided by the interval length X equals 0.72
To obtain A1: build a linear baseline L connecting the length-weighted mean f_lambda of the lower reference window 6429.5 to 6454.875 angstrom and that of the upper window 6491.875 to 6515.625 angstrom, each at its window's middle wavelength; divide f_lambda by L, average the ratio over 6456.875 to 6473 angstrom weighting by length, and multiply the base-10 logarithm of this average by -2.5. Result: -0.05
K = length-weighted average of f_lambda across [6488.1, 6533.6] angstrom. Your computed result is 0.712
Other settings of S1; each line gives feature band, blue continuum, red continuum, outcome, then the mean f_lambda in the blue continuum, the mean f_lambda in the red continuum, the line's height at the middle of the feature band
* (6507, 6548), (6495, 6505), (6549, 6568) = -1.7 angstrom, 0.702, 0.677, 0.69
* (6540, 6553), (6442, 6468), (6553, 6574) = -0.6 angstrom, 0.731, 0.67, 0.68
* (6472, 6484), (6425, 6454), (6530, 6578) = -0.5 angstrom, 0.715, 0.698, 0.709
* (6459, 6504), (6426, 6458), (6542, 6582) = -0.9 angstrom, 0.722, 0.689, 0.711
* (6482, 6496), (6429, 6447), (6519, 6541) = -0.1 angstrom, 0.698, 0.721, 0.711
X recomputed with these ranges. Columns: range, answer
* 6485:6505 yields 0.708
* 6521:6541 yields 0.719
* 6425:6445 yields 0.71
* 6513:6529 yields 0.708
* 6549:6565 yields 0.684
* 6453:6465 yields 0.76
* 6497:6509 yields 0.719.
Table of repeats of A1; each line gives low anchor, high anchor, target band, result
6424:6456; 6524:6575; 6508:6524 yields -0.02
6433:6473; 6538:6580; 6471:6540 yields -0.02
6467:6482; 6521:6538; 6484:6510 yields 0.02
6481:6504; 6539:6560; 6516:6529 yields 0.00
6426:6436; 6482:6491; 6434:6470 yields 0.00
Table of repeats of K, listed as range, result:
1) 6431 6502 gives 0.724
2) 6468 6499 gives 0.724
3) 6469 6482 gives 0.74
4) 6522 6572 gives 0.698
